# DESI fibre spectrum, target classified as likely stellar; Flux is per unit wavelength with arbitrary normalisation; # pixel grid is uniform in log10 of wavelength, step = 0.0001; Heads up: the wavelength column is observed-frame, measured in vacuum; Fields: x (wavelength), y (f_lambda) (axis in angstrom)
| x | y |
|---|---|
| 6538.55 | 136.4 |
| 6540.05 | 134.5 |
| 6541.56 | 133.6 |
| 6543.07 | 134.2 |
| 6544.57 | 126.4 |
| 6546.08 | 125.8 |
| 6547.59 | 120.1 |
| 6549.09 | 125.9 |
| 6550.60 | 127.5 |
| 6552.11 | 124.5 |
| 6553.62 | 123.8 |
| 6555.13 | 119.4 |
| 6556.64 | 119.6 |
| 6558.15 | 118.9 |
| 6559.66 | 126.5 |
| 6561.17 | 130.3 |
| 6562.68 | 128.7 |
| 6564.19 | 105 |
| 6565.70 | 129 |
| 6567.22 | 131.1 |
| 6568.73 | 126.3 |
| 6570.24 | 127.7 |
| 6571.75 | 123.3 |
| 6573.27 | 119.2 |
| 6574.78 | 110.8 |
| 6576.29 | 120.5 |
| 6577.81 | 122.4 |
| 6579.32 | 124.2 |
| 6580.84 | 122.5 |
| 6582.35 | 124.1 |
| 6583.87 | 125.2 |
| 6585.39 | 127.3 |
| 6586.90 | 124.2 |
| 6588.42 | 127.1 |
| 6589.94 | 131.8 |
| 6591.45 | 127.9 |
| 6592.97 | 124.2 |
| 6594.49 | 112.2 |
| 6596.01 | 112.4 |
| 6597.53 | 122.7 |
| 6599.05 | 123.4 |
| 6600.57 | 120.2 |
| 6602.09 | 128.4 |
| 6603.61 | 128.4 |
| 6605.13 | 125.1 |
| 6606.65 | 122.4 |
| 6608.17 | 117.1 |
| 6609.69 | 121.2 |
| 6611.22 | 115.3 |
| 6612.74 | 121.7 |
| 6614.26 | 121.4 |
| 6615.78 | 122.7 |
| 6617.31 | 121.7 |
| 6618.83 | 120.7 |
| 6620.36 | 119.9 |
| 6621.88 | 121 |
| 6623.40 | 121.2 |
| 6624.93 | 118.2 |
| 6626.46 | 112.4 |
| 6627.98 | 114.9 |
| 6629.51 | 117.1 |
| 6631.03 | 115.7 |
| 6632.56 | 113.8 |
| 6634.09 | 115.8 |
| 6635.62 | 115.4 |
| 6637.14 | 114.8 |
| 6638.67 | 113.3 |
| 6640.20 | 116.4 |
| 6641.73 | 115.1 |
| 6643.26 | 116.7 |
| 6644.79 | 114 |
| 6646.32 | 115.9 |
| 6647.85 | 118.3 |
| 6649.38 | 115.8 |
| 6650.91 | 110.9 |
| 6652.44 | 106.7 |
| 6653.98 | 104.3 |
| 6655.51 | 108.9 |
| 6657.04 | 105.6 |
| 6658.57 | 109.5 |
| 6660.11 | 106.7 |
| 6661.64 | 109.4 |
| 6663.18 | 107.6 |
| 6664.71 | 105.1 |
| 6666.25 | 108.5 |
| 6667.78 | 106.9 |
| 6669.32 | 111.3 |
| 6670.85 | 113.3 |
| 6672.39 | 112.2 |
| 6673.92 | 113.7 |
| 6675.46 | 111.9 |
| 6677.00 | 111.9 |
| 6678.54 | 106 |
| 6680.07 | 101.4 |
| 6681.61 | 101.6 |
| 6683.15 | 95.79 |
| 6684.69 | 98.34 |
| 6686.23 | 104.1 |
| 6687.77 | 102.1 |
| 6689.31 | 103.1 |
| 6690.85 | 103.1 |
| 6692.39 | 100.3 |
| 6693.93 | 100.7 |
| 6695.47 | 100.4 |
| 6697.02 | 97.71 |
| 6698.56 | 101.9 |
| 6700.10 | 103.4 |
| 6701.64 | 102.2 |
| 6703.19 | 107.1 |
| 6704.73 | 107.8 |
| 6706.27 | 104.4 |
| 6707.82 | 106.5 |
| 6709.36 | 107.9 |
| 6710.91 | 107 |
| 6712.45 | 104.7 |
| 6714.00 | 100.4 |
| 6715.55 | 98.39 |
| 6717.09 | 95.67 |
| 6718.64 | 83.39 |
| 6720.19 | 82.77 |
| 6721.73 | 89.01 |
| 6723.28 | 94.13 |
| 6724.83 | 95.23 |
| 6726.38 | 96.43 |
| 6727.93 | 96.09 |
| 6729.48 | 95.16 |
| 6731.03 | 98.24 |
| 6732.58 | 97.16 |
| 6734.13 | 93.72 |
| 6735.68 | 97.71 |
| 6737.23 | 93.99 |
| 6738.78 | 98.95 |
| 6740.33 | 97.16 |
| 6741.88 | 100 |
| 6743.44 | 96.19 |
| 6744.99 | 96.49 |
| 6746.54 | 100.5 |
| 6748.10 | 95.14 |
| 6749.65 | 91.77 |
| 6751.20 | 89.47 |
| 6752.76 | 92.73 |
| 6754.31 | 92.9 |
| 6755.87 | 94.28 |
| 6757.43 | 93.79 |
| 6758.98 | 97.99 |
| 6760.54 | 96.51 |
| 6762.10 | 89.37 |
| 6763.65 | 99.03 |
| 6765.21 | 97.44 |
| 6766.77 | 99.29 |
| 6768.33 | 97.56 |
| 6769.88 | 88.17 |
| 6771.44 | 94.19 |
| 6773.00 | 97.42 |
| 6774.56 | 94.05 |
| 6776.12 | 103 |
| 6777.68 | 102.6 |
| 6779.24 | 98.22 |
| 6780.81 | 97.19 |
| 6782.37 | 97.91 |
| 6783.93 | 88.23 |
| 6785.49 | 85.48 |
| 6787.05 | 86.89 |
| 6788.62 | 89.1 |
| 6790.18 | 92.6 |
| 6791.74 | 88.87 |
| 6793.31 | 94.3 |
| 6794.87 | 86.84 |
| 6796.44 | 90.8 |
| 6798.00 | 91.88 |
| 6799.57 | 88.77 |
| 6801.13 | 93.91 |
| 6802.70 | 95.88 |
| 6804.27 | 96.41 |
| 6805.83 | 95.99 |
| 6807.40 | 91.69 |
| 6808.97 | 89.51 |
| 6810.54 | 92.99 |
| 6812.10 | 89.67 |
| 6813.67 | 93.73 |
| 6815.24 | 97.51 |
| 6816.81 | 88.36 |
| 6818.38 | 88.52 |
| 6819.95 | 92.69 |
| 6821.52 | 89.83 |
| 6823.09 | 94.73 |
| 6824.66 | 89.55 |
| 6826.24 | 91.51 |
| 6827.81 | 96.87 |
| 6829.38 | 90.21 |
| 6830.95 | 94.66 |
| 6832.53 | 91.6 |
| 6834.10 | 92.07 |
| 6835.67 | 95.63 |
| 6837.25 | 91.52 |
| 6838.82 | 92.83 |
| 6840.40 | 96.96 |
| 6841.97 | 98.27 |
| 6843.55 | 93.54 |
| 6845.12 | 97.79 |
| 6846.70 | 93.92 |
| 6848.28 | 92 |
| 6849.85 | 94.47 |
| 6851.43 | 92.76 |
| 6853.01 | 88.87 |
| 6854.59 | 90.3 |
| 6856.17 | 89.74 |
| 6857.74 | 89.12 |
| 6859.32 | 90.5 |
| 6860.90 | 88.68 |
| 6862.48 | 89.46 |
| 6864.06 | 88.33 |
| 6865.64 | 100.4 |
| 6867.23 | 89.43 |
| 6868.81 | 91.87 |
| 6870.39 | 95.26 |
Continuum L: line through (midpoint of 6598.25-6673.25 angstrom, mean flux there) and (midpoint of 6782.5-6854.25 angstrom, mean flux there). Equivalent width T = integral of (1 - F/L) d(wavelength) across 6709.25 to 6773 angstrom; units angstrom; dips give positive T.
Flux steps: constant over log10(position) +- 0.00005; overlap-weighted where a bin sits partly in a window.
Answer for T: 4.0 angstrom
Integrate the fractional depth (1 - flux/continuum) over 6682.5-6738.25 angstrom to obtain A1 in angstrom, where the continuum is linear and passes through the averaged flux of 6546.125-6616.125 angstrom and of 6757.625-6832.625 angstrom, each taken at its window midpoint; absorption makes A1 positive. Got 3.2 angstrom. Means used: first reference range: 123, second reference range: 93.3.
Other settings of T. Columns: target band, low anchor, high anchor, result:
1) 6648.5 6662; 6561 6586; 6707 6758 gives 0.1 angstrom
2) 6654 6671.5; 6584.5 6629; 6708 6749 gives 0.3 angstrom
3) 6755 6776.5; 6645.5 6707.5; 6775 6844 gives 0.4 angstrom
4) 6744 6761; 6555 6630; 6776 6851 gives 1.1 angstrom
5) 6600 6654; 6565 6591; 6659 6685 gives -1.0 angstrom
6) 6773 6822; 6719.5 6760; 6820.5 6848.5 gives 0.7 angstrom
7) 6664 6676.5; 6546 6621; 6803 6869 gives 0.2 angstrom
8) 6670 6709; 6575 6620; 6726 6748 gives 0.4 angstrom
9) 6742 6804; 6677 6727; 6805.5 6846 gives 1.3 angstrom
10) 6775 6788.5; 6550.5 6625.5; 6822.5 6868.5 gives 0.7 angstrom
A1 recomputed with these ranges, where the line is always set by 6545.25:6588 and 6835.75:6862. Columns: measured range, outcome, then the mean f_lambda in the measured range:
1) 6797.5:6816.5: 0.81 angstrom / 93.1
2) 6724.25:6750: 2.02 angstrom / 96.6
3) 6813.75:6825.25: 0.49 angstrom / 91.8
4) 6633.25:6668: 0.85 angstrom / 111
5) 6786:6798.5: 1.11 angstrom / 90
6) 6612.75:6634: -0.24 angstrom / 119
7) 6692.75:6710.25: 0.82 angstrom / 104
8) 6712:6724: 1.53 angstrom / 93.2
